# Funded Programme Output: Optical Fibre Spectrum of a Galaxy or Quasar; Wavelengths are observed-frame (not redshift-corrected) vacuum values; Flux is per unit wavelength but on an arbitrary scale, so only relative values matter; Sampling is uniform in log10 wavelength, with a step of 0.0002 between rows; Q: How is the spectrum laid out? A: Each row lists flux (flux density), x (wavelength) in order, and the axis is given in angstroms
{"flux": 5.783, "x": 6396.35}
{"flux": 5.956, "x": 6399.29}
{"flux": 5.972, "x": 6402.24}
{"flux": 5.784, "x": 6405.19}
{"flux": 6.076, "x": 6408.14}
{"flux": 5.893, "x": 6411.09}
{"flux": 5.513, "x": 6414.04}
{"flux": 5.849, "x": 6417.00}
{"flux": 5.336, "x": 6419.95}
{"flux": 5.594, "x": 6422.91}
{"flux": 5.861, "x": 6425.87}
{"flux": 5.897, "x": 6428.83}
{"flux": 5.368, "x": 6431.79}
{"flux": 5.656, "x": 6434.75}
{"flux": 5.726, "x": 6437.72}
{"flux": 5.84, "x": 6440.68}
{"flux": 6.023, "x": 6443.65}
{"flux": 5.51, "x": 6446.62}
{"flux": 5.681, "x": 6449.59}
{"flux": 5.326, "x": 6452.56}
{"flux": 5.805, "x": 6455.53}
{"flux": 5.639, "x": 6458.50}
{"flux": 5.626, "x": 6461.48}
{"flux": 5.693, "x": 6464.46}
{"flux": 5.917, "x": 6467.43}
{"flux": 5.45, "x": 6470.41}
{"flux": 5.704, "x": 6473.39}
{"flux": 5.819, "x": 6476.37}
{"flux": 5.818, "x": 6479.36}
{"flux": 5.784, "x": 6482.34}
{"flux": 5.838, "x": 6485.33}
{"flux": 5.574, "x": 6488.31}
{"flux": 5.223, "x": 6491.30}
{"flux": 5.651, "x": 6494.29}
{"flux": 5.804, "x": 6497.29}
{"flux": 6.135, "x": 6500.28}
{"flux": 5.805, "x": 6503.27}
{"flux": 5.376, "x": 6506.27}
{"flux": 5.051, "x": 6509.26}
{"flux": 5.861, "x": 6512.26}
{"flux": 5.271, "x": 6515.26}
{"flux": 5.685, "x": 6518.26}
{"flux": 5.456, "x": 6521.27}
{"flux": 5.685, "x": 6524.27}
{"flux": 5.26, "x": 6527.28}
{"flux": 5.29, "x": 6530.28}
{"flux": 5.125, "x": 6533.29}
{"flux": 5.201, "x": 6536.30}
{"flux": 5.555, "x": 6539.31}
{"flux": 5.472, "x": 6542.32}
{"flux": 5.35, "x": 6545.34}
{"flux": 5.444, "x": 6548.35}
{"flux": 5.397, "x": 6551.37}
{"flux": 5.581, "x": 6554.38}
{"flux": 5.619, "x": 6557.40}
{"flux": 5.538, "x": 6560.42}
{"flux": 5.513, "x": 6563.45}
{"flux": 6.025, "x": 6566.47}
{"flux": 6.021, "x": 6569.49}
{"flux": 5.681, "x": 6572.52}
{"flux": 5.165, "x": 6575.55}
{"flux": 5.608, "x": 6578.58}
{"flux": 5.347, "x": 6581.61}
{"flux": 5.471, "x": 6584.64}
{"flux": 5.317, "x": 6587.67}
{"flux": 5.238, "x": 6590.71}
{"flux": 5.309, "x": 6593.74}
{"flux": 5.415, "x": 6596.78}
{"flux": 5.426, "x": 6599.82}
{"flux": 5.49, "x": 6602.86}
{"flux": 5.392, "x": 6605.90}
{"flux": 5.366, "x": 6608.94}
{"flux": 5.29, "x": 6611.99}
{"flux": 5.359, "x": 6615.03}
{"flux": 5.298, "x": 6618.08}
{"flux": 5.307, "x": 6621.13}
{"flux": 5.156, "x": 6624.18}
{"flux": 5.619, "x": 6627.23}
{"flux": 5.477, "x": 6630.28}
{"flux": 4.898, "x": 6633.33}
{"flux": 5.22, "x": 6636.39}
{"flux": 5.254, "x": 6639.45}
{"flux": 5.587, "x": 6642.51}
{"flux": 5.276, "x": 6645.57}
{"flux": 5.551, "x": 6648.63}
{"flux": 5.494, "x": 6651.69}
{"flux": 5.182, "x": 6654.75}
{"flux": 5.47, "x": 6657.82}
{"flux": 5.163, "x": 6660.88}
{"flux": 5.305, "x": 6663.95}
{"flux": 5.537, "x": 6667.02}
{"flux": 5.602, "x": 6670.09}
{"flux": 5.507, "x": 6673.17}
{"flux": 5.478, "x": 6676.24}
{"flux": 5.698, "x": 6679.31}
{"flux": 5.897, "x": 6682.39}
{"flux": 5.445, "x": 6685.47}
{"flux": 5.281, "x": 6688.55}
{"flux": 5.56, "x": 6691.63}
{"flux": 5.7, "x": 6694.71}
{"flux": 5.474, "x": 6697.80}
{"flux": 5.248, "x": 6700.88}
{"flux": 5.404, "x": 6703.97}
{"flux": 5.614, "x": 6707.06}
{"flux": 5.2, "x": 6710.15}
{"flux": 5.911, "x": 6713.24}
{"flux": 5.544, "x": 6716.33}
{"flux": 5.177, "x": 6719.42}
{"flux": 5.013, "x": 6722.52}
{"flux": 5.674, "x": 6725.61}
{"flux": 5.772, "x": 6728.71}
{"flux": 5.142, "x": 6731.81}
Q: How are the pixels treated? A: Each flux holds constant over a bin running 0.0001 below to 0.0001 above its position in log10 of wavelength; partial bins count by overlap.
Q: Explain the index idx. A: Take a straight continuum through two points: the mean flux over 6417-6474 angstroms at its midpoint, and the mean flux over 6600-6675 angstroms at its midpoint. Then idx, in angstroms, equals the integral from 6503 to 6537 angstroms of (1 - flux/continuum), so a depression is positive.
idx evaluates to 0.86 angstroms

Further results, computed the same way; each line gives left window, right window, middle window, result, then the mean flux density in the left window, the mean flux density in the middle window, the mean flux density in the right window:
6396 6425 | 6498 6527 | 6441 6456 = 0.09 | 5.78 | 5.67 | 5.58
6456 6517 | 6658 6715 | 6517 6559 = 1.34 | 5.65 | 5.44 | 5.5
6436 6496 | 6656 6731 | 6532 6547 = 0.73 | 5.68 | 5.35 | 5.48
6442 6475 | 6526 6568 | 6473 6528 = -0.53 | 5.67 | 5.62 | 5.46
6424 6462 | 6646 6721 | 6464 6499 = -0.23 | 5.69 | 5.69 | 5.47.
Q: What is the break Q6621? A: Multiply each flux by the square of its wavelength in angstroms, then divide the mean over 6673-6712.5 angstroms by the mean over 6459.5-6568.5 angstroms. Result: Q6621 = 1.04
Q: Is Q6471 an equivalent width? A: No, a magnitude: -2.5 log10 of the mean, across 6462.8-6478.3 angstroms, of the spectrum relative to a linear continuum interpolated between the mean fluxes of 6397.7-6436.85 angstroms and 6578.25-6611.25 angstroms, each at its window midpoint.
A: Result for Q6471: -0.015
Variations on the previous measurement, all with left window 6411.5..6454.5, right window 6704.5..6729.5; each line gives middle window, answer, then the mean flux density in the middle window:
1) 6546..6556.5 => 0.021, 5.48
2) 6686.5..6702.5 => 0.008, 5.45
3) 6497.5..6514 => -0.008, 5.65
